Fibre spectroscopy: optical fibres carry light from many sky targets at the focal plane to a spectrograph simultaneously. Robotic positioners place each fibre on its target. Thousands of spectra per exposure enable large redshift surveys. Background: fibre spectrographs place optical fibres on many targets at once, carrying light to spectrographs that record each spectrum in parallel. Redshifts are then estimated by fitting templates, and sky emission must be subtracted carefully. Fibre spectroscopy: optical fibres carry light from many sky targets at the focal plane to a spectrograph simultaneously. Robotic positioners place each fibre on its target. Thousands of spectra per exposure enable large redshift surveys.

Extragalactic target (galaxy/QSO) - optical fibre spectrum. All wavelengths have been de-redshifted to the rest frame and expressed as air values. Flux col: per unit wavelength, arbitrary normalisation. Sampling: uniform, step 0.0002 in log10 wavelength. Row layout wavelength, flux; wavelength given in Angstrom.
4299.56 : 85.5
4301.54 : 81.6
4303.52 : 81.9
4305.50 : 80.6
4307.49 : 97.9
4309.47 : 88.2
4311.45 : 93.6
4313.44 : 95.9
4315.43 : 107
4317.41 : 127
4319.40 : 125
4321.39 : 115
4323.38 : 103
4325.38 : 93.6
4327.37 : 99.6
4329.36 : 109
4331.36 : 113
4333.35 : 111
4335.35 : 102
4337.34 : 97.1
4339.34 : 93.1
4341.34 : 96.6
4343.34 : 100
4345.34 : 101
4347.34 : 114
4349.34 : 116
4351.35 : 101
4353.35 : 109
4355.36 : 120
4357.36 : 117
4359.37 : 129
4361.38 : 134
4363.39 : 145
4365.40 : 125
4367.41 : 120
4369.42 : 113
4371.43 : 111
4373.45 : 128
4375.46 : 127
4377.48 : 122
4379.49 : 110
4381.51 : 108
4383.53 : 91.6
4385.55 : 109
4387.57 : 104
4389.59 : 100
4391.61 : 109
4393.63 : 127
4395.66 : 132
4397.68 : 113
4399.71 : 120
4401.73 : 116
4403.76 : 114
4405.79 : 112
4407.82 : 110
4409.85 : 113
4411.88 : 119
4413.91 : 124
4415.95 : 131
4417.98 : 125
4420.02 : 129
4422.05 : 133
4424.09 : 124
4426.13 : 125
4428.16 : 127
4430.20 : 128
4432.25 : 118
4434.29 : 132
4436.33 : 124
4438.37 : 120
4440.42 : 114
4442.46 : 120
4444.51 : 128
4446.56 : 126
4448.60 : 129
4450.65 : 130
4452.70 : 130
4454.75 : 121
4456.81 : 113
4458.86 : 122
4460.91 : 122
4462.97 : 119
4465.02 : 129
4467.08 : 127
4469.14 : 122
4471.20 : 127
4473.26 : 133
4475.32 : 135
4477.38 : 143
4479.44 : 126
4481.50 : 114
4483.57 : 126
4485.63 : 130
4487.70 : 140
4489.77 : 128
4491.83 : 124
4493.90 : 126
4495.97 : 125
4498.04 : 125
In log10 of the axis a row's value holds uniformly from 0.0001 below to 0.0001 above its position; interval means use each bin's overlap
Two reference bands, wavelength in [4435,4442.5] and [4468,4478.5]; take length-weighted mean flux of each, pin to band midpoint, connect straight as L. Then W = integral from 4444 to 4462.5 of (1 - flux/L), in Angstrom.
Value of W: 0.1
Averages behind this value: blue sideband 120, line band 124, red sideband 132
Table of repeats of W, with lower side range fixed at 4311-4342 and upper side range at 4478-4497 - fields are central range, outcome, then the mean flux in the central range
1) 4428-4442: -0.35 Angstrom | 123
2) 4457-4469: 0.07 Angstrom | 123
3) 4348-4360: -0.64 Angstrom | 115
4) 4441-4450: -0.30 Angstrom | 125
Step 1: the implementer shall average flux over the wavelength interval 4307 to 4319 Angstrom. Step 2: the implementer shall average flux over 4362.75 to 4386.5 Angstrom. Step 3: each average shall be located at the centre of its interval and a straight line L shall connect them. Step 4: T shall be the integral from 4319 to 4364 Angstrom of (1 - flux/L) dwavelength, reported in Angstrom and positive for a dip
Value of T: -0.2 Angstrom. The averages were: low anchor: 103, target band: 110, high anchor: 117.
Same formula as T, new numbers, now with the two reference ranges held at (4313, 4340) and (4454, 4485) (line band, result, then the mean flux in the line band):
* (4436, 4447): 0.0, 122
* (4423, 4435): -0.5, 125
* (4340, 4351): 0.5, 105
